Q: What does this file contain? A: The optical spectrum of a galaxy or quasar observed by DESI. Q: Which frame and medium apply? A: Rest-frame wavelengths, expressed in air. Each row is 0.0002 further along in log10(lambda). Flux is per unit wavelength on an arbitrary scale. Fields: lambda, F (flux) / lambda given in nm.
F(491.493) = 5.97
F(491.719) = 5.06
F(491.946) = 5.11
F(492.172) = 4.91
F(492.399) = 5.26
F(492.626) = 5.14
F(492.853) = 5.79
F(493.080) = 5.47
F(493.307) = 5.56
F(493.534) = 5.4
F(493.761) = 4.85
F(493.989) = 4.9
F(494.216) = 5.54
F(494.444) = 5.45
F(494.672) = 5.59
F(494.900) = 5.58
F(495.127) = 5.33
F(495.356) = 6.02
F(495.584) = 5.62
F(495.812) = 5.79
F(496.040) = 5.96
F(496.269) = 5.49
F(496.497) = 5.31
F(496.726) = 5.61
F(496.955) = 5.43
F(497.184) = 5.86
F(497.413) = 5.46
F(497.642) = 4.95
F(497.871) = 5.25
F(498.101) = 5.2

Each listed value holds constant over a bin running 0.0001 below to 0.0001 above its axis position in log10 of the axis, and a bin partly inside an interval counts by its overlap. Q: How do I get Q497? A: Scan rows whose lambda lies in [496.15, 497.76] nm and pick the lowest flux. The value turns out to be 4.95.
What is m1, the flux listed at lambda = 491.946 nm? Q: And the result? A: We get 5.11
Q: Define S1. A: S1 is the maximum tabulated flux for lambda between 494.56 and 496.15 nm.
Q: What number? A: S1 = 6.02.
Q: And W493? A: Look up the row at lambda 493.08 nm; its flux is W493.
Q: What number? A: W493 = 5.47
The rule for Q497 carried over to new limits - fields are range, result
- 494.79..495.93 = 5.33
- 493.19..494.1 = 4.85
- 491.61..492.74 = 4.91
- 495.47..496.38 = 5.49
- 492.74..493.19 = 5.47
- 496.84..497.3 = 5.43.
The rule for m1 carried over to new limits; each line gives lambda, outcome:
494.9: 5.58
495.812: 5.79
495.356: 6.02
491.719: 5.06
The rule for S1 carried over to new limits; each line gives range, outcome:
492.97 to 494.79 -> 5.59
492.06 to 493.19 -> 5.79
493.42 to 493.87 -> 5.4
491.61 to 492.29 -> 5.11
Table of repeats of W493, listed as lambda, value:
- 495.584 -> 5.62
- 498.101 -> 5.2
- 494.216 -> 5.54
